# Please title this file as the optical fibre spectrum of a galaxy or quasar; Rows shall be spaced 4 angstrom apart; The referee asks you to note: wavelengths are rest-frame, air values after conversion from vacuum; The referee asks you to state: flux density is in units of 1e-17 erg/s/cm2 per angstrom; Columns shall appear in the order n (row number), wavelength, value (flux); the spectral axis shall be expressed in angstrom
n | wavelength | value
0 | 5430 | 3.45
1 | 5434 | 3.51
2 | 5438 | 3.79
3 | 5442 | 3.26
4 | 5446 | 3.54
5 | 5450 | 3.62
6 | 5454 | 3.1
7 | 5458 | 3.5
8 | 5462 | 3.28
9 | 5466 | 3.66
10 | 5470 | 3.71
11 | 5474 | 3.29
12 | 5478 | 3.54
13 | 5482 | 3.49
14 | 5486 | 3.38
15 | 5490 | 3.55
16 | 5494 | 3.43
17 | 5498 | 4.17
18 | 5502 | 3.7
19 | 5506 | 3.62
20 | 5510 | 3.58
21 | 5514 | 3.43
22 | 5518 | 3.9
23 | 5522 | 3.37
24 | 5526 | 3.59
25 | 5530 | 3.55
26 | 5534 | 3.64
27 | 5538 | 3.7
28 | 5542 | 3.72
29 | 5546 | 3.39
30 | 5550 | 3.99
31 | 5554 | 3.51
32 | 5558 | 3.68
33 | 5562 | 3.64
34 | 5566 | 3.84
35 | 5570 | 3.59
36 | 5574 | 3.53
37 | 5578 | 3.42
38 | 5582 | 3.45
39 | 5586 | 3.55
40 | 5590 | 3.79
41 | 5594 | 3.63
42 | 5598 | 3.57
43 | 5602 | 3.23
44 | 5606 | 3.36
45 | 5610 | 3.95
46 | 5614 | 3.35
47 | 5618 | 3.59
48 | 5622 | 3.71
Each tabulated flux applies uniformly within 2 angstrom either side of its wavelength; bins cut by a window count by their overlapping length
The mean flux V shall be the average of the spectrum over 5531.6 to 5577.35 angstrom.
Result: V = 3.65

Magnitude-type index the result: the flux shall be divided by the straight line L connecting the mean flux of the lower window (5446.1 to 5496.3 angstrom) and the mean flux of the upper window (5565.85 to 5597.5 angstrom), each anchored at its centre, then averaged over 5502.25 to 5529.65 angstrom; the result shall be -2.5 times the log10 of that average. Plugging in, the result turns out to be -0.02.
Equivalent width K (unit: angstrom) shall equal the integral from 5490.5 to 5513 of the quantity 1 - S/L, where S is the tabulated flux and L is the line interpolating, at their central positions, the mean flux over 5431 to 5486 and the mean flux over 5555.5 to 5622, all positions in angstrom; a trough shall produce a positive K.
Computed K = -1.1 angstrom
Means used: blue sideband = 3.48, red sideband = 3.58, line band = 3.68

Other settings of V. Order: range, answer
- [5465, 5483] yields 3.53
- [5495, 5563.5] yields 3.65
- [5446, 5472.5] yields 3.48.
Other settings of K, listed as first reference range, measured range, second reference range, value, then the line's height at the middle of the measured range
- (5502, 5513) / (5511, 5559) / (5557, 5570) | 0.4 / 3.65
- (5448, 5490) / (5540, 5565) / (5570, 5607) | -1.2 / 3.5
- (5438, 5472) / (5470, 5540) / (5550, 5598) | -1.0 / 3.54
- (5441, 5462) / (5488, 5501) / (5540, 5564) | -0.8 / 3.51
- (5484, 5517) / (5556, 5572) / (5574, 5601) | -0.5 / 3.57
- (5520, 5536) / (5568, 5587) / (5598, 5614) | 0.0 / 3.51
